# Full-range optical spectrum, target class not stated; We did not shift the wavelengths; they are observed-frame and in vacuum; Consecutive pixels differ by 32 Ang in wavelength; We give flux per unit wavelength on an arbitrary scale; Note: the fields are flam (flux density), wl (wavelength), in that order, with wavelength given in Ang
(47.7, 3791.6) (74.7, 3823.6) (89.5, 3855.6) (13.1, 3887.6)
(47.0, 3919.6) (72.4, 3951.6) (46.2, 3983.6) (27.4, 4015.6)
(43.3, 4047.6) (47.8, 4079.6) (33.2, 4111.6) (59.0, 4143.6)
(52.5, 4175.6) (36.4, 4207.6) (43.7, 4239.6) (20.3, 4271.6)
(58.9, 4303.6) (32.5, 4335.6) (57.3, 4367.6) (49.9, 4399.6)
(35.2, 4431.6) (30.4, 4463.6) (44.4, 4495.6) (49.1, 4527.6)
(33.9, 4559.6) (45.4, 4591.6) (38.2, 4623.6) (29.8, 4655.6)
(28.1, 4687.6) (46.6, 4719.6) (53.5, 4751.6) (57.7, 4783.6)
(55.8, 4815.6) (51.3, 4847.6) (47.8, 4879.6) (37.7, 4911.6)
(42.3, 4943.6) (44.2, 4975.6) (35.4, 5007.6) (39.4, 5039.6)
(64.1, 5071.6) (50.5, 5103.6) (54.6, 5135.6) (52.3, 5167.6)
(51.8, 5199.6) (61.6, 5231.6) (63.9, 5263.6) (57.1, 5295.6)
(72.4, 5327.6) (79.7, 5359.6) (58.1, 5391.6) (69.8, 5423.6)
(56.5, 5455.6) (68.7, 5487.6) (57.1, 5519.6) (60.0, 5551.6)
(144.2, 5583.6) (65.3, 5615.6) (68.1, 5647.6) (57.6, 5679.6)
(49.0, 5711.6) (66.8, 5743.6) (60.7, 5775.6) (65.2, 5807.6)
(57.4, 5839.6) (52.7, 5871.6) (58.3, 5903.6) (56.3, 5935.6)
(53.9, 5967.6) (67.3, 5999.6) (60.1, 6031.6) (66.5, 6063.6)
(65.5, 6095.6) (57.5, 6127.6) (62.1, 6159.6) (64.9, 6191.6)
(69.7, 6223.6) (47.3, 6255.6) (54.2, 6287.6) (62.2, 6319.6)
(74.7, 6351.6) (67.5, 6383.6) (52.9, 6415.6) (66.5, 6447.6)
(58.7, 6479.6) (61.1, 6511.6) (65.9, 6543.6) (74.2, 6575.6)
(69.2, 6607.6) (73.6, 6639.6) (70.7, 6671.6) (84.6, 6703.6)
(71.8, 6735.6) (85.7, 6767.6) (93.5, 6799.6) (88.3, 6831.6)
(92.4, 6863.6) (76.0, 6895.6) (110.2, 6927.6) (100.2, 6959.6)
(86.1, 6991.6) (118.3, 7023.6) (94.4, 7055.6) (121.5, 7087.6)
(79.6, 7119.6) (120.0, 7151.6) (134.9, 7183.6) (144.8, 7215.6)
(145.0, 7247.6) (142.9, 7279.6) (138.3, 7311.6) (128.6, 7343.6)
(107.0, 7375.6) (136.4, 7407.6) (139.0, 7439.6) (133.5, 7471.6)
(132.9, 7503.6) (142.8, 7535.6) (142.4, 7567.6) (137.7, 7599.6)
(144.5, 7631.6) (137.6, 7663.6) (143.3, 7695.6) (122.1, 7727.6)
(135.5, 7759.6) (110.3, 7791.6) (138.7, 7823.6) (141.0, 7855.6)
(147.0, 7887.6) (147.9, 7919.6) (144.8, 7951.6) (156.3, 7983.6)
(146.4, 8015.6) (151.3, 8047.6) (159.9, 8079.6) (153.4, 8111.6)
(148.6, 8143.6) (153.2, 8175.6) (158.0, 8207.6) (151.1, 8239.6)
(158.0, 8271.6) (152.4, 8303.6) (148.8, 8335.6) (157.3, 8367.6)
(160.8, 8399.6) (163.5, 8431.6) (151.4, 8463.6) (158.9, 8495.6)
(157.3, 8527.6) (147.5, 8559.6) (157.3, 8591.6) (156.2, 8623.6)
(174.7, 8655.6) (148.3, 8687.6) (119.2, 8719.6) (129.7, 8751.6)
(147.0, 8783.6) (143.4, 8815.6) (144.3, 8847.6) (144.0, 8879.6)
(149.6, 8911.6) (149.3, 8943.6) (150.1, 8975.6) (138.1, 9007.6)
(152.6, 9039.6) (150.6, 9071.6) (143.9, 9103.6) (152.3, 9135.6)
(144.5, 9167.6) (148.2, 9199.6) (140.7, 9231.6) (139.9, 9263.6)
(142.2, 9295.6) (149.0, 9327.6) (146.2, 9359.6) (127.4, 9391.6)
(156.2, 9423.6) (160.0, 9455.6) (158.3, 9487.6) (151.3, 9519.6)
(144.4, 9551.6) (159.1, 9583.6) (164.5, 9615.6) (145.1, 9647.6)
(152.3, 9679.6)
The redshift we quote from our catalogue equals 0.79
